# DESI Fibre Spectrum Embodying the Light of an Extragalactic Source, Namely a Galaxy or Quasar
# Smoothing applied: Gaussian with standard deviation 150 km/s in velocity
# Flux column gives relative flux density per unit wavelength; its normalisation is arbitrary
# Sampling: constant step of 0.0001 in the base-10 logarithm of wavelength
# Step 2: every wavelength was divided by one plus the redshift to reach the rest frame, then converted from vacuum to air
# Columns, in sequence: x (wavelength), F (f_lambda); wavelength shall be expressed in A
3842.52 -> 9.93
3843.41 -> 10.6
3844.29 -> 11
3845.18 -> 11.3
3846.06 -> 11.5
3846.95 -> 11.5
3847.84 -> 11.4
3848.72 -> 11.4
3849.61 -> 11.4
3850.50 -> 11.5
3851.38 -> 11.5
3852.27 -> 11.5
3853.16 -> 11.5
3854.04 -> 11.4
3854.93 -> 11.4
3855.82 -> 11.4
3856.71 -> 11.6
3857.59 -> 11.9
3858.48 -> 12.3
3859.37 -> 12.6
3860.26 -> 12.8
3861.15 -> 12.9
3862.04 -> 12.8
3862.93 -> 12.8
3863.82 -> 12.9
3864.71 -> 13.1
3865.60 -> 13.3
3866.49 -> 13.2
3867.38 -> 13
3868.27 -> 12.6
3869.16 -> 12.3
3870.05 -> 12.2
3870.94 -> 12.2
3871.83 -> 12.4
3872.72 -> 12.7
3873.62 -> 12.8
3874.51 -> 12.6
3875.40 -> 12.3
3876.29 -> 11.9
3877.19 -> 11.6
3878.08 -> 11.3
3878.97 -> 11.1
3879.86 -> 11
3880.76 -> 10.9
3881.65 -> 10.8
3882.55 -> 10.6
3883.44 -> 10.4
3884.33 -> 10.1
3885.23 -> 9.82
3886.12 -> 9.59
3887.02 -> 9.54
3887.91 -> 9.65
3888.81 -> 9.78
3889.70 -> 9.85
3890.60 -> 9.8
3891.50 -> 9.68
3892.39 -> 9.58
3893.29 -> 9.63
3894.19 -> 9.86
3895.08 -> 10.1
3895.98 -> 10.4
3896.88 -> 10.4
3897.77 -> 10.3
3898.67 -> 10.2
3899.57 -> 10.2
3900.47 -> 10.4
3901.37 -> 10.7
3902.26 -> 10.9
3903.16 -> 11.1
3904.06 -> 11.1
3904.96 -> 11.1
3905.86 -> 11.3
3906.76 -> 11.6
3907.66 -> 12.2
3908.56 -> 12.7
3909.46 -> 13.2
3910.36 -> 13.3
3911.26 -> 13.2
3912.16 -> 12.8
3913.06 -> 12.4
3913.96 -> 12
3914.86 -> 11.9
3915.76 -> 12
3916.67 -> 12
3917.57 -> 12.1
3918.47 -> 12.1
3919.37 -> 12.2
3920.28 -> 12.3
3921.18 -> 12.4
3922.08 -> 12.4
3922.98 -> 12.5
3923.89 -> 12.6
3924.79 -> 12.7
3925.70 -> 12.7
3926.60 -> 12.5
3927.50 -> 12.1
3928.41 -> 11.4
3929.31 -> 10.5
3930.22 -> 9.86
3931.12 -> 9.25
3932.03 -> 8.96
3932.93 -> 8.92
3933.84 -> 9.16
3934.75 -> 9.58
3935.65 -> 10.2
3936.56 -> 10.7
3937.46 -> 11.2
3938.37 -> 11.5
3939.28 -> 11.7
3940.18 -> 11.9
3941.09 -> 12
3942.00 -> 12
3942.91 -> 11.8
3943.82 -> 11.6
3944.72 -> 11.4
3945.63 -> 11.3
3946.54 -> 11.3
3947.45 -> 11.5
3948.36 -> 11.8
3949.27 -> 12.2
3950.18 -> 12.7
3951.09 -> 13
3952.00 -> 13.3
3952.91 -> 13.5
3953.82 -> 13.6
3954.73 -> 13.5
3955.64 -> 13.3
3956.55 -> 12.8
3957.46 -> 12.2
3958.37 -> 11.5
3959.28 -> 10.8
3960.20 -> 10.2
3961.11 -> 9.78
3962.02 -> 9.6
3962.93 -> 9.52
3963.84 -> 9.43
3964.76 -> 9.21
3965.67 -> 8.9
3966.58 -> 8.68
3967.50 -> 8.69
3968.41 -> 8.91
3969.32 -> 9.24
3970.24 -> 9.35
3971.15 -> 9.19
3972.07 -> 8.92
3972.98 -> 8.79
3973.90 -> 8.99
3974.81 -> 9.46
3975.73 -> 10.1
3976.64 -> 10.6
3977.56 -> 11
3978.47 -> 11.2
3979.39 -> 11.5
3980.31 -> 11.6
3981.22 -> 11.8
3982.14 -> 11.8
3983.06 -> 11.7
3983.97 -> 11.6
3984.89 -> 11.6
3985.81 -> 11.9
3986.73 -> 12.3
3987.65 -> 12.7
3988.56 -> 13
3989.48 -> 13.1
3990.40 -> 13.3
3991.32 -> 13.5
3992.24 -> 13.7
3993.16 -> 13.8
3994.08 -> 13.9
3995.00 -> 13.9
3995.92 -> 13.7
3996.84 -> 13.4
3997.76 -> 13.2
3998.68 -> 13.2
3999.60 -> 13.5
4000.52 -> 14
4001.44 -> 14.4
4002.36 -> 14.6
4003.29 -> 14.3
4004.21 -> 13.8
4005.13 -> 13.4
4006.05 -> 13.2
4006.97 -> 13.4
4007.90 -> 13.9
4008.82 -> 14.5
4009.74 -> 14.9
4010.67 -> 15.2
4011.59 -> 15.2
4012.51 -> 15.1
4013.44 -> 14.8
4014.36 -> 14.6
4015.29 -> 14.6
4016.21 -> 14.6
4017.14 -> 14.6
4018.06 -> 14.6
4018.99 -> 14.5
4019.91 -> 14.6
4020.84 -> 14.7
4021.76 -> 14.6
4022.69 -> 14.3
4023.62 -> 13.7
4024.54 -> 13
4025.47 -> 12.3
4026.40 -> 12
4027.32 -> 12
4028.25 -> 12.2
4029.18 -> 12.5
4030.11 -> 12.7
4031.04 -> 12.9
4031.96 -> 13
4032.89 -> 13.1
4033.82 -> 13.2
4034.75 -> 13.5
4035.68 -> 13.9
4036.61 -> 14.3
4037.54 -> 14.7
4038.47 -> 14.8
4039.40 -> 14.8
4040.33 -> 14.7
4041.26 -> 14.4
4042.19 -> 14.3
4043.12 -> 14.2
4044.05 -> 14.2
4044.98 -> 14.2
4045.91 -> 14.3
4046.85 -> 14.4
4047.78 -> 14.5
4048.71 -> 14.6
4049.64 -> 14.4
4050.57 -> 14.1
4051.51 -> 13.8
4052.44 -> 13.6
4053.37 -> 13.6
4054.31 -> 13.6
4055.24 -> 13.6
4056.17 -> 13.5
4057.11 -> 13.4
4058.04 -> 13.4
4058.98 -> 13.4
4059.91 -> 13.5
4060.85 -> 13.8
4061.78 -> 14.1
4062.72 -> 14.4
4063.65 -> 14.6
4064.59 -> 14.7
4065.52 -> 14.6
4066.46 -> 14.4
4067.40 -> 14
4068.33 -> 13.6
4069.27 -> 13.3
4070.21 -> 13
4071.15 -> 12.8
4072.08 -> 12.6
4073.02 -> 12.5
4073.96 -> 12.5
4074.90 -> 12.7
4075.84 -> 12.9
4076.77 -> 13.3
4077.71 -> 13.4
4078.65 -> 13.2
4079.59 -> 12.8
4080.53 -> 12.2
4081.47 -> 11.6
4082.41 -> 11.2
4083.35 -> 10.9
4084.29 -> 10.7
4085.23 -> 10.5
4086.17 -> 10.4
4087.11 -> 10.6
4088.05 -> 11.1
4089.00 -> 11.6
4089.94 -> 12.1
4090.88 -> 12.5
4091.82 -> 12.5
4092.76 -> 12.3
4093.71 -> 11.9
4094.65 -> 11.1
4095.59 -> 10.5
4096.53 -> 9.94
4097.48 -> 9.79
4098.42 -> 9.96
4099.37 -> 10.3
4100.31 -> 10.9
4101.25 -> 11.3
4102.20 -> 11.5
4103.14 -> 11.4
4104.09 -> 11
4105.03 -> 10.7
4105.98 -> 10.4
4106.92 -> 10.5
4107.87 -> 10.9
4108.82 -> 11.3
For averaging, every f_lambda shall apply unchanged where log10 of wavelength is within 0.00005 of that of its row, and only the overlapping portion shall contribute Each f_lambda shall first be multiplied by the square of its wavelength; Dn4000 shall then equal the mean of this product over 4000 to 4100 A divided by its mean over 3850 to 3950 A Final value 1.25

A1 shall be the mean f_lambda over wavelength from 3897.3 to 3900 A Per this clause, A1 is 10.2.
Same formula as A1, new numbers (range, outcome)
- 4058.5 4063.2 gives 13.8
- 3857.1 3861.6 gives 12.5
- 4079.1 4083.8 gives 11.7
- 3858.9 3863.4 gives 12.8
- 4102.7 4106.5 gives 10.9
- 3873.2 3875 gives 12.7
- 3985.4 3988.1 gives 12.3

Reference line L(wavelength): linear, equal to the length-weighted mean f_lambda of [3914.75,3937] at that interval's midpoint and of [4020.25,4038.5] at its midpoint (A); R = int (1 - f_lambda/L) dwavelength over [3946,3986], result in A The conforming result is 3.9 A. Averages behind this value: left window 11.3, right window 13.3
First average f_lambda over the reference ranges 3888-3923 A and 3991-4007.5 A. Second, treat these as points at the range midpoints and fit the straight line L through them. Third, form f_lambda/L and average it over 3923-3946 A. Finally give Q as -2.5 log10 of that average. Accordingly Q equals 0.09 mag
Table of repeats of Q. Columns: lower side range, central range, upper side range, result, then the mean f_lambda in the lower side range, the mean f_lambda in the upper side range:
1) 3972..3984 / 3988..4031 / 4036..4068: -0.14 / 10.7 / 14.1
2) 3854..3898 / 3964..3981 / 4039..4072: 0.30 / 11.4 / 14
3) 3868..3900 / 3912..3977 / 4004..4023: 0.12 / 10.8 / 14.4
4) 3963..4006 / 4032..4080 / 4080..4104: -0.21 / 11.7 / 11.2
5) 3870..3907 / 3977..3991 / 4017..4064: 0.06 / 10.8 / 13.8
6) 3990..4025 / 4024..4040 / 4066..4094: 0.02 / 14.1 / 12.3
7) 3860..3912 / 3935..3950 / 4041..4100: 0.03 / 11.4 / 12.8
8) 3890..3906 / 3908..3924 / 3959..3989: -0.20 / 10.3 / 10.4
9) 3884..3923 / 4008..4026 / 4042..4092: -0.15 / 11.1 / 13.1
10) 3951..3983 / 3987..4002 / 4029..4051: -0.14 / 10.7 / 14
